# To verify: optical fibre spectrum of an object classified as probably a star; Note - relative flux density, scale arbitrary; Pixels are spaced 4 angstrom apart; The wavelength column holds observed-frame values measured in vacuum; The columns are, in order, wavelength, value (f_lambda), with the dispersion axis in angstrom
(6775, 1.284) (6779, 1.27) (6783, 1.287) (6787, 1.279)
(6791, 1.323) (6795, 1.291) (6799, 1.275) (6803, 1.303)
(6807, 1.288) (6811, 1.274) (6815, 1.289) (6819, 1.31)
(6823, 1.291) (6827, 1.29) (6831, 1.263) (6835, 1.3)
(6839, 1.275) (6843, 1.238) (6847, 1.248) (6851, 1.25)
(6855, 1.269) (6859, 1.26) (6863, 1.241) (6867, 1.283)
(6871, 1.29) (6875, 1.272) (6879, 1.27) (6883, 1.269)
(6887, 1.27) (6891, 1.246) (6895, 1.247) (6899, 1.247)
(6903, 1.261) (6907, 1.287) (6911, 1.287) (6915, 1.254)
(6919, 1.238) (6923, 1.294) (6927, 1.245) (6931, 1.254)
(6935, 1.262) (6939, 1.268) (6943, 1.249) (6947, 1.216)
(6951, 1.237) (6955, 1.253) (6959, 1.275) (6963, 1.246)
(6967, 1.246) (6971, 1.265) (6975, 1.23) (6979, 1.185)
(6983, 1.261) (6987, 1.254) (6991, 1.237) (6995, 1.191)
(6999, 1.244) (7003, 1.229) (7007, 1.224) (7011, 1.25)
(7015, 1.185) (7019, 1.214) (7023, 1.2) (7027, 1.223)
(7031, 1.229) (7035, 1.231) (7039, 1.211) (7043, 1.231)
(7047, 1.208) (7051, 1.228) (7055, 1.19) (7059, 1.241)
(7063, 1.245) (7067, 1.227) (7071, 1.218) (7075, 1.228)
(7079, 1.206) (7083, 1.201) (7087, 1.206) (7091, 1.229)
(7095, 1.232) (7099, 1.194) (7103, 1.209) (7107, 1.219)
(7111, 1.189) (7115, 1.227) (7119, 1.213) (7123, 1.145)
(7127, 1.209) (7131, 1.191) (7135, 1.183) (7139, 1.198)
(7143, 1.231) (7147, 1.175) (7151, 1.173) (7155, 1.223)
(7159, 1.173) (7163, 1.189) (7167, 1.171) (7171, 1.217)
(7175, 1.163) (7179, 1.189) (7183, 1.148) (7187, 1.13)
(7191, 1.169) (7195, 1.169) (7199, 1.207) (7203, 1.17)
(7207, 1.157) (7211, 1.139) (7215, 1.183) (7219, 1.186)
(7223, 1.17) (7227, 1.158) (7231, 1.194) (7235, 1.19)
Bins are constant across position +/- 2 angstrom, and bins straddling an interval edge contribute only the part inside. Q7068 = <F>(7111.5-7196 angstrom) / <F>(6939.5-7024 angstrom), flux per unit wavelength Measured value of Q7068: 1.0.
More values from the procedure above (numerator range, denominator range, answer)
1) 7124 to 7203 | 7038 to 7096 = 0.97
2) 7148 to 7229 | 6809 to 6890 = 0.92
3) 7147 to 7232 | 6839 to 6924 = 0.93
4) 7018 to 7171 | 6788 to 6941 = 0.95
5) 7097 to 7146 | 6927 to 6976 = 0.96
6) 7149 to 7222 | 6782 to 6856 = 0.92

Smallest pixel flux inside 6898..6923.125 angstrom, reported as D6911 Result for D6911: 1.238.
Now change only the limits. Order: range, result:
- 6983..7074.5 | 1.185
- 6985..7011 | 1.191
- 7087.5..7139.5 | 1.145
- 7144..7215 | 1.13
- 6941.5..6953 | 1.216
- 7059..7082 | 1.206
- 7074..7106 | 1.194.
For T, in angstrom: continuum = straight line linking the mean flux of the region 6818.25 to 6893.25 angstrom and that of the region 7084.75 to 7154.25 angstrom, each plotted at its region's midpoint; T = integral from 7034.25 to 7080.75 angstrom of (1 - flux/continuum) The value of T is -0.2 angstrom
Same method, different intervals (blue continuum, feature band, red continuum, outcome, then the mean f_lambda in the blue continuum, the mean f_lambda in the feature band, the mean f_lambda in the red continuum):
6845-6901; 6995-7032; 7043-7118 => 0.34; 1.26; 1.22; 1.22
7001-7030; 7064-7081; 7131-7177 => -0.20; 1.22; 1.22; 1.19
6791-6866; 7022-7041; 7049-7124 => 0.12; 1.28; 1.22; 1.21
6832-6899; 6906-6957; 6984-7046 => -0.43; 1.26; 1.26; 1.22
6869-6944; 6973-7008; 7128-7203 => 0.26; 1.26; 1.23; 1.18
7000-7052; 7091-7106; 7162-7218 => -0.20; 1.22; 1.21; 1.17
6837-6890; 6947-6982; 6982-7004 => 0.01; 1.26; 1.24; 1.24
